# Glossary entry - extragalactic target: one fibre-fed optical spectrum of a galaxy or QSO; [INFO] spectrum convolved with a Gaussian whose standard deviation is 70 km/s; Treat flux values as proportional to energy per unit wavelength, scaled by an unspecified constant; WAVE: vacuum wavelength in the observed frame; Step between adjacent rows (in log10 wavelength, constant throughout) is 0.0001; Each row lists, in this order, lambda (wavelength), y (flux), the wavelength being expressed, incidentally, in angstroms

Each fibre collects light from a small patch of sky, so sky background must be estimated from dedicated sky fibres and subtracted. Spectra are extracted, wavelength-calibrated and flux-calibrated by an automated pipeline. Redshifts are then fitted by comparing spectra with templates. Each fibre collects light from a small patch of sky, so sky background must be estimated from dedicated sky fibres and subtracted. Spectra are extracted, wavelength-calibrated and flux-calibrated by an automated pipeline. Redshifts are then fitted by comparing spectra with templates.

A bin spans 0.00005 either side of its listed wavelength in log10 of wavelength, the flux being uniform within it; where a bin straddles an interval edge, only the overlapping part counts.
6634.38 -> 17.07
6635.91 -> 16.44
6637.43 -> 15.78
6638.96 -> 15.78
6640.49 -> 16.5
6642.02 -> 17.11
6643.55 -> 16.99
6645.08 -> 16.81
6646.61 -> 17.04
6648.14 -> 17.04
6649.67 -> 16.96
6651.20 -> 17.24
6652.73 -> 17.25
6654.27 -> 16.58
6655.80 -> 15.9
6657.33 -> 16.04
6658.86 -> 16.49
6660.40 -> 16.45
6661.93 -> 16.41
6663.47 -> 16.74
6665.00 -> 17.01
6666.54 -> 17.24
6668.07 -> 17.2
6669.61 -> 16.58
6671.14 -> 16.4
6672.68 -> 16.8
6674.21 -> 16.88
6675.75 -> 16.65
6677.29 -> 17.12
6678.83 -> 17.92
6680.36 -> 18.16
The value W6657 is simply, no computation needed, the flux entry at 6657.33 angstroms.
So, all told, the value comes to 16.04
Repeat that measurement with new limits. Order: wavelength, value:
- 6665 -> 17.01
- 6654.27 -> 16.58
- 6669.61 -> 16.58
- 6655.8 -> 15.9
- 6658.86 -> 16.49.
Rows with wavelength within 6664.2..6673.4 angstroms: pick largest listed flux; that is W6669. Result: 17.24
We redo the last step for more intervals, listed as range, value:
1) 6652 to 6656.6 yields 17.25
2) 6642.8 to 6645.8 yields 16.99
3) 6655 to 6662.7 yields 16.49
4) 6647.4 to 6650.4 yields 17.04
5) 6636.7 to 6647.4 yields 17.11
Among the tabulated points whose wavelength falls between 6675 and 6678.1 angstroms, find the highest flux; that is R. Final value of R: 17.12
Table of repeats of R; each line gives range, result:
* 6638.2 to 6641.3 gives 16.5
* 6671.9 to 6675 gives 16.88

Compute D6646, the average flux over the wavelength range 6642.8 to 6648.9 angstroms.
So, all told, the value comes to 17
